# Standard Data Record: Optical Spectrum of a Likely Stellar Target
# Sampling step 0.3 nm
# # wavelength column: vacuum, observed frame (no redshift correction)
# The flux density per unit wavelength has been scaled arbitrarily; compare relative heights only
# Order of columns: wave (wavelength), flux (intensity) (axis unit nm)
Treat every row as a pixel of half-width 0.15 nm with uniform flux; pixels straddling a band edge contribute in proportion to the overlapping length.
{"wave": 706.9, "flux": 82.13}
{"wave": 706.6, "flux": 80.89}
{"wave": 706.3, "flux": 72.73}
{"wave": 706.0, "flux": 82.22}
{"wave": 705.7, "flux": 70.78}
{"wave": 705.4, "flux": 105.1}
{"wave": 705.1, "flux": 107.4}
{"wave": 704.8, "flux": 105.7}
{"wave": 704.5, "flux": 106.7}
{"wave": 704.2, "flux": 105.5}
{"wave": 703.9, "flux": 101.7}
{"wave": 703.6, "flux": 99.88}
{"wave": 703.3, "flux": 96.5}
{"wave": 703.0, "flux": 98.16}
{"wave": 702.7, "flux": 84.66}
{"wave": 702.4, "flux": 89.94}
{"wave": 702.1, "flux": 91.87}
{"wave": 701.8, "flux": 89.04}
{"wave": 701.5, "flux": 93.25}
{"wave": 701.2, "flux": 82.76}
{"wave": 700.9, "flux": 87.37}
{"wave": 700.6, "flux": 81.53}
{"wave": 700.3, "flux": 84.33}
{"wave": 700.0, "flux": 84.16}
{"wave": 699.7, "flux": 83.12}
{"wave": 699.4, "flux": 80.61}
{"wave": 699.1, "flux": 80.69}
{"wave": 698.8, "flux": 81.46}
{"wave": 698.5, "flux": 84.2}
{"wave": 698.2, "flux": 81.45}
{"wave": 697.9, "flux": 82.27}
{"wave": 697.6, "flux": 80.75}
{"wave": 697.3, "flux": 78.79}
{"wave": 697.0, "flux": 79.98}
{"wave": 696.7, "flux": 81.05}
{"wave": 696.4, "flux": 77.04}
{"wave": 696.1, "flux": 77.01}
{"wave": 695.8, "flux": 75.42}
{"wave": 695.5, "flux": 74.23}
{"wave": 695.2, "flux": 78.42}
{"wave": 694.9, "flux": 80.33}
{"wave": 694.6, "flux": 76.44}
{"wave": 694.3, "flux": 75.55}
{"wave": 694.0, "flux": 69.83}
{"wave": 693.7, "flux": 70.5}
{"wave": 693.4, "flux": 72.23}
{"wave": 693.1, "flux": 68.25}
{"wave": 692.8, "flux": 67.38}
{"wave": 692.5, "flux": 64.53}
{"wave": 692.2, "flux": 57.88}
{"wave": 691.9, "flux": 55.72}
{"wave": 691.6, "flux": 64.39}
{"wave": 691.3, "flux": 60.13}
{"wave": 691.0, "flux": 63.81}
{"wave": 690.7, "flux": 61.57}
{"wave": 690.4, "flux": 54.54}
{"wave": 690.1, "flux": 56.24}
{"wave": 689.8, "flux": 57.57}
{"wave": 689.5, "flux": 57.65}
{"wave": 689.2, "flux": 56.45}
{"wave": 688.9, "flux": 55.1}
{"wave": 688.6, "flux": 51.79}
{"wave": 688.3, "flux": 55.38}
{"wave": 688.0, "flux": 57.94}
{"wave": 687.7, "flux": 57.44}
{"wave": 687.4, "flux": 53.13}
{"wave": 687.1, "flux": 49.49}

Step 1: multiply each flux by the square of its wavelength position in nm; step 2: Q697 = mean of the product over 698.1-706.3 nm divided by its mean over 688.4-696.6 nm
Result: 1.4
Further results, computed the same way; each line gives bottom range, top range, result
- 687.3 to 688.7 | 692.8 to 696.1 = 1.36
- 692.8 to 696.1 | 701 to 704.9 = 1.32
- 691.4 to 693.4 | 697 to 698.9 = 1.30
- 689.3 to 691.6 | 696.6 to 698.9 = 1.40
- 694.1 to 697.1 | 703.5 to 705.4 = 1.39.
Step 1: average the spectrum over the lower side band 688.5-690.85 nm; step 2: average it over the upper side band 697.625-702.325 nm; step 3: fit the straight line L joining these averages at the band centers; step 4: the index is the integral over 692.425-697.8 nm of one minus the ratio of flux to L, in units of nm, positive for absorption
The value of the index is -0.29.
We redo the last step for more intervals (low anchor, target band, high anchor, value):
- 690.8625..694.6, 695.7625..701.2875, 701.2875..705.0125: 0.12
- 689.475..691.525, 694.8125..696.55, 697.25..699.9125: -0.08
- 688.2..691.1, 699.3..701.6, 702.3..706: 0.06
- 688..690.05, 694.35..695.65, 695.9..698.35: -0.07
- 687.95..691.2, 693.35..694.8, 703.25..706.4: -0.10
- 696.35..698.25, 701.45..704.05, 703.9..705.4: 0.14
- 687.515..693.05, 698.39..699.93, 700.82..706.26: 0.01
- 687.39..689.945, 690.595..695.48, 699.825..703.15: -0.09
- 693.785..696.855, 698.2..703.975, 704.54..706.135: -0.03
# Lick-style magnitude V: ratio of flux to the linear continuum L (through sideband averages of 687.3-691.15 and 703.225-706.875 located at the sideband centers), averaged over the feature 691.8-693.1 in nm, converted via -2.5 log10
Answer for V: 0.04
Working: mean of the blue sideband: 56.9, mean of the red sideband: 94.1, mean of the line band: 62.4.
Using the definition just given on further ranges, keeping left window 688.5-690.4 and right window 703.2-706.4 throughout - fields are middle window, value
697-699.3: -0.035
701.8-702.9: 0.005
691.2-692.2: 0.035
